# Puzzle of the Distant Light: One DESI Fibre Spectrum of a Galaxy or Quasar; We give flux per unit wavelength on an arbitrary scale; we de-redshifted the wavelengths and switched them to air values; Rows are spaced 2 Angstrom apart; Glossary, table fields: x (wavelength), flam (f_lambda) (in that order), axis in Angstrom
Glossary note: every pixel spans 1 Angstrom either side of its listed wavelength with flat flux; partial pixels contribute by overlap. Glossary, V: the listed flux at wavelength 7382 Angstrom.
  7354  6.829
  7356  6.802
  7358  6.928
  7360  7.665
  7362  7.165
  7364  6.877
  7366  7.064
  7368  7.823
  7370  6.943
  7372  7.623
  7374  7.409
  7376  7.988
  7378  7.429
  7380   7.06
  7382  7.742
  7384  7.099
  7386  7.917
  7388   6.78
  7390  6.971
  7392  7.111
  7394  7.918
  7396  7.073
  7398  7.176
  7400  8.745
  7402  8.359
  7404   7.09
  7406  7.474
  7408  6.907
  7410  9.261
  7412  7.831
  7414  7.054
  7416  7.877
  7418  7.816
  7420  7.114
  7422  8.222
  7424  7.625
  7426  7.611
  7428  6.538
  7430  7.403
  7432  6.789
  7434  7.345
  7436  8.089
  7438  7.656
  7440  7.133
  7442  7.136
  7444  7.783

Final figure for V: 7.742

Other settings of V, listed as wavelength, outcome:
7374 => 7.409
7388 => 6.78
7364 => 6.877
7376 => 7.988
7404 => 7.09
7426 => 7.611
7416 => 7.877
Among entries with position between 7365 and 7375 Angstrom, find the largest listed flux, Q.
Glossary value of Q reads 7.823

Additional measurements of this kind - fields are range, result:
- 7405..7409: 7.474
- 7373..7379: 7.988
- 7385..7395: 7.918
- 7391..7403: 8.745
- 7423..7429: 7.625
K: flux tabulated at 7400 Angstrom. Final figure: 8.745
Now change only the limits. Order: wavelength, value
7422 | 8.222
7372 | 7.623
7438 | 7.656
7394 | 7.918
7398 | 7.176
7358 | 6.928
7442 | 7.136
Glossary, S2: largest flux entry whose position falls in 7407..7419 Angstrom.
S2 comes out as 9.261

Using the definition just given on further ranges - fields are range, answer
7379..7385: 7.742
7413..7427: 8.222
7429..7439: 8.089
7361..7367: 7.165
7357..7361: 7.665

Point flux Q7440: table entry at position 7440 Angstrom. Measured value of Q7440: 7.133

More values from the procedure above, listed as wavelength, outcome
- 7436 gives 8.089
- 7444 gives 7.783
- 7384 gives 7.099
